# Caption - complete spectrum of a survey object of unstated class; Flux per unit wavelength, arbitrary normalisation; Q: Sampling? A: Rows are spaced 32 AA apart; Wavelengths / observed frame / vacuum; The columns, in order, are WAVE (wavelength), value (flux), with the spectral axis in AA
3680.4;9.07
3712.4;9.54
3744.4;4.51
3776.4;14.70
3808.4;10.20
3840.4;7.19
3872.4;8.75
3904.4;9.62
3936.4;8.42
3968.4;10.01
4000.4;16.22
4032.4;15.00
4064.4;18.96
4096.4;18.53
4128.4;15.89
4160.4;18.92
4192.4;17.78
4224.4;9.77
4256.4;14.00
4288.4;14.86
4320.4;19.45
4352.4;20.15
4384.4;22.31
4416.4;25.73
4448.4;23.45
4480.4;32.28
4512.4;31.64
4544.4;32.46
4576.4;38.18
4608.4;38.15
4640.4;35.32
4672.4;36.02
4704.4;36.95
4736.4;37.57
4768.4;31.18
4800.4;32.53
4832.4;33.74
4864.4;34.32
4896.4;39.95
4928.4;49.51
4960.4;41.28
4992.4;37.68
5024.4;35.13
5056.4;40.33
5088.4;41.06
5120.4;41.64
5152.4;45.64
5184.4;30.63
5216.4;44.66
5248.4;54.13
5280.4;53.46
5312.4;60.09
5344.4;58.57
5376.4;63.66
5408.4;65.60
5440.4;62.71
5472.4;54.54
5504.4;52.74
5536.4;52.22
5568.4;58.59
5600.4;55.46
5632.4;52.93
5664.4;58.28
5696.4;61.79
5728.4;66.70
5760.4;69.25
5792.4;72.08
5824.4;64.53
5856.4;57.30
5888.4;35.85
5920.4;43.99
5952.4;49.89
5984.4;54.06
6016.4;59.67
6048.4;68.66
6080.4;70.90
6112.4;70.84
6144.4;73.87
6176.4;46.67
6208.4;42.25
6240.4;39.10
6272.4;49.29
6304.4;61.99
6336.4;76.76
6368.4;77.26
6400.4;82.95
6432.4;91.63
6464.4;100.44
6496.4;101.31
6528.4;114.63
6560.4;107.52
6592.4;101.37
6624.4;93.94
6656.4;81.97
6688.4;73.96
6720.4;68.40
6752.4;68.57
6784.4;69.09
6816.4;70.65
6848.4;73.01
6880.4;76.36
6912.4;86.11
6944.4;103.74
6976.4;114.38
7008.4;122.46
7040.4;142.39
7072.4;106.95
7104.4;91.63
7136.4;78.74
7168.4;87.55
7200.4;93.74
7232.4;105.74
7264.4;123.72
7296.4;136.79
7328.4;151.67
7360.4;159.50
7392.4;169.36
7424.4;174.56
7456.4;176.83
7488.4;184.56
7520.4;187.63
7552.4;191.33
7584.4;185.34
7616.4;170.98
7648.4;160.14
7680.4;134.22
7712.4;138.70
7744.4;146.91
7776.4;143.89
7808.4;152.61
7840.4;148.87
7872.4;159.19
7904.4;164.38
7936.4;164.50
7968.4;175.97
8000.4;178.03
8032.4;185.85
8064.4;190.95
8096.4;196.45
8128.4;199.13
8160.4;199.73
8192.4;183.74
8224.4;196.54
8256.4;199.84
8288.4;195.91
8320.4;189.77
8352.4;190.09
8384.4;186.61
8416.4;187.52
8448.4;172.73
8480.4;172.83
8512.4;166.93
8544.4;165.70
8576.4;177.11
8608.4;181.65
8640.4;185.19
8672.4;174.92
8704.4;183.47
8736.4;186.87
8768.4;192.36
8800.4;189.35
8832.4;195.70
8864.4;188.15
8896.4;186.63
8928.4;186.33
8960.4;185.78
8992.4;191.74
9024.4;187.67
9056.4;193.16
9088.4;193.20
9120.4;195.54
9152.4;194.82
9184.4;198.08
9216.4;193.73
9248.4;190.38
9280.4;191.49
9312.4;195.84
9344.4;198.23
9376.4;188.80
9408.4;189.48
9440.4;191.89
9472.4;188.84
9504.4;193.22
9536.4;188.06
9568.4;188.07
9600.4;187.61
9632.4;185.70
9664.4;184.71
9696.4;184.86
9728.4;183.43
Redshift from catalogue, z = 0.00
